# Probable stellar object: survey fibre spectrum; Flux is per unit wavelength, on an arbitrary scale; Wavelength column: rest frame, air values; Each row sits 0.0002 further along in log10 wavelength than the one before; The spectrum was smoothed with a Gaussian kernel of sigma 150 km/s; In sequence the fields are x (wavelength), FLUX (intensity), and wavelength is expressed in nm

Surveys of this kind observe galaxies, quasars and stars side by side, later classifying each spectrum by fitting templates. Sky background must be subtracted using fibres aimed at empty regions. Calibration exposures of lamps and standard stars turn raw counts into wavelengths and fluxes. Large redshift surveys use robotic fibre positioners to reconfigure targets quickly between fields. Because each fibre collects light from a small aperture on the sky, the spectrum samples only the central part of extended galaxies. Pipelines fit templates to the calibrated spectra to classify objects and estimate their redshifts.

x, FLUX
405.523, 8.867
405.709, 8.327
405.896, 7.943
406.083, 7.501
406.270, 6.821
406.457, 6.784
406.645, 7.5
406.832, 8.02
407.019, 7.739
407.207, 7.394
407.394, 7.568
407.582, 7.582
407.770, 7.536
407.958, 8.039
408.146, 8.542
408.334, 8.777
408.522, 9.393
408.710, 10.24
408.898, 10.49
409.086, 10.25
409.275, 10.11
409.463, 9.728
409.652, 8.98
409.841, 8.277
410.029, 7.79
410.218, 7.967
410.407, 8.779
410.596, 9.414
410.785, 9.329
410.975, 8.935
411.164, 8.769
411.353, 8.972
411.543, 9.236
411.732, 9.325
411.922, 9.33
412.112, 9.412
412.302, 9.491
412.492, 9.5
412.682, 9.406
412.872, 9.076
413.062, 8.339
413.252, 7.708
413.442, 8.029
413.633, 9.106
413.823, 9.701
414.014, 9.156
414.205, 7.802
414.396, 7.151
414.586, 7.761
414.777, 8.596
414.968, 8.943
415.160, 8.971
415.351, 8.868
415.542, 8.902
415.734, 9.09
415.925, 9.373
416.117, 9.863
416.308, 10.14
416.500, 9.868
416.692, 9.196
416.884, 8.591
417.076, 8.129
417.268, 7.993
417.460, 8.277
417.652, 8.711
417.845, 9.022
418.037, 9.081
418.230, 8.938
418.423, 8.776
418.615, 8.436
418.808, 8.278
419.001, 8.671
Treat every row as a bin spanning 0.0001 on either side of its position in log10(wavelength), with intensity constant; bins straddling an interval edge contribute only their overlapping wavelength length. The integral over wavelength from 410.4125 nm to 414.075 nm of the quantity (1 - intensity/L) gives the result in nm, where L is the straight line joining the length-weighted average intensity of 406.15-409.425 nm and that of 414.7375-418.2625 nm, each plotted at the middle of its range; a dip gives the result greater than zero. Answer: -0.15 nm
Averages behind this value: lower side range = 8.42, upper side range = 8.98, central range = 9.06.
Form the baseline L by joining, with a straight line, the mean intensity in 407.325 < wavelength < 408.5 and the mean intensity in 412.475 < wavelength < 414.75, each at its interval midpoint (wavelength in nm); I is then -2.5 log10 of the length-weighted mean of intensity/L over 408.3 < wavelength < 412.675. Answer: -0.12 mag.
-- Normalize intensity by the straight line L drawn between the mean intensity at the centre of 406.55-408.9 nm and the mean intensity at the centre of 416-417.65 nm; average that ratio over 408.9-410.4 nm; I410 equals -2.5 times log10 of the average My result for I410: -0.08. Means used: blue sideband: 8.29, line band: 9.09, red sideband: 9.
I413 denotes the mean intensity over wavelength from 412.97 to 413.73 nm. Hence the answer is 8.31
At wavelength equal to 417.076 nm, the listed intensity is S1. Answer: 8.129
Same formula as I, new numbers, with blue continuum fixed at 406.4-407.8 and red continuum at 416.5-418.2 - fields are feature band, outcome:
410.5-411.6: -0.14 mag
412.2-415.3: -0.05 mag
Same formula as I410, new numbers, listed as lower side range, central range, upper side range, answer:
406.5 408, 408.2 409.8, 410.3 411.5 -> -0.17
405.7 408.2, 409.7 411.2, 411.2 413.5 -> -0.02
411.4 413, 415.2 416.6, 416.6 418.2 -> -0.07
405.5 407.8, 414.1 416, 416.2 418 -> 0.01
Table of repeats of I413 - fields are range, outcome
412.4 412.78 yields 9.45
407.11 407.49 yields 7.48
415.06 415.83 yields 8.95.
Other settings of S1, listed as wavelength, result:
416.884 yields 8.591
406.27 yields 6.821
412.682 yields 9.406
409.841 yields 8.277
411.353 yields 8.972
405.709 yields 8.327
